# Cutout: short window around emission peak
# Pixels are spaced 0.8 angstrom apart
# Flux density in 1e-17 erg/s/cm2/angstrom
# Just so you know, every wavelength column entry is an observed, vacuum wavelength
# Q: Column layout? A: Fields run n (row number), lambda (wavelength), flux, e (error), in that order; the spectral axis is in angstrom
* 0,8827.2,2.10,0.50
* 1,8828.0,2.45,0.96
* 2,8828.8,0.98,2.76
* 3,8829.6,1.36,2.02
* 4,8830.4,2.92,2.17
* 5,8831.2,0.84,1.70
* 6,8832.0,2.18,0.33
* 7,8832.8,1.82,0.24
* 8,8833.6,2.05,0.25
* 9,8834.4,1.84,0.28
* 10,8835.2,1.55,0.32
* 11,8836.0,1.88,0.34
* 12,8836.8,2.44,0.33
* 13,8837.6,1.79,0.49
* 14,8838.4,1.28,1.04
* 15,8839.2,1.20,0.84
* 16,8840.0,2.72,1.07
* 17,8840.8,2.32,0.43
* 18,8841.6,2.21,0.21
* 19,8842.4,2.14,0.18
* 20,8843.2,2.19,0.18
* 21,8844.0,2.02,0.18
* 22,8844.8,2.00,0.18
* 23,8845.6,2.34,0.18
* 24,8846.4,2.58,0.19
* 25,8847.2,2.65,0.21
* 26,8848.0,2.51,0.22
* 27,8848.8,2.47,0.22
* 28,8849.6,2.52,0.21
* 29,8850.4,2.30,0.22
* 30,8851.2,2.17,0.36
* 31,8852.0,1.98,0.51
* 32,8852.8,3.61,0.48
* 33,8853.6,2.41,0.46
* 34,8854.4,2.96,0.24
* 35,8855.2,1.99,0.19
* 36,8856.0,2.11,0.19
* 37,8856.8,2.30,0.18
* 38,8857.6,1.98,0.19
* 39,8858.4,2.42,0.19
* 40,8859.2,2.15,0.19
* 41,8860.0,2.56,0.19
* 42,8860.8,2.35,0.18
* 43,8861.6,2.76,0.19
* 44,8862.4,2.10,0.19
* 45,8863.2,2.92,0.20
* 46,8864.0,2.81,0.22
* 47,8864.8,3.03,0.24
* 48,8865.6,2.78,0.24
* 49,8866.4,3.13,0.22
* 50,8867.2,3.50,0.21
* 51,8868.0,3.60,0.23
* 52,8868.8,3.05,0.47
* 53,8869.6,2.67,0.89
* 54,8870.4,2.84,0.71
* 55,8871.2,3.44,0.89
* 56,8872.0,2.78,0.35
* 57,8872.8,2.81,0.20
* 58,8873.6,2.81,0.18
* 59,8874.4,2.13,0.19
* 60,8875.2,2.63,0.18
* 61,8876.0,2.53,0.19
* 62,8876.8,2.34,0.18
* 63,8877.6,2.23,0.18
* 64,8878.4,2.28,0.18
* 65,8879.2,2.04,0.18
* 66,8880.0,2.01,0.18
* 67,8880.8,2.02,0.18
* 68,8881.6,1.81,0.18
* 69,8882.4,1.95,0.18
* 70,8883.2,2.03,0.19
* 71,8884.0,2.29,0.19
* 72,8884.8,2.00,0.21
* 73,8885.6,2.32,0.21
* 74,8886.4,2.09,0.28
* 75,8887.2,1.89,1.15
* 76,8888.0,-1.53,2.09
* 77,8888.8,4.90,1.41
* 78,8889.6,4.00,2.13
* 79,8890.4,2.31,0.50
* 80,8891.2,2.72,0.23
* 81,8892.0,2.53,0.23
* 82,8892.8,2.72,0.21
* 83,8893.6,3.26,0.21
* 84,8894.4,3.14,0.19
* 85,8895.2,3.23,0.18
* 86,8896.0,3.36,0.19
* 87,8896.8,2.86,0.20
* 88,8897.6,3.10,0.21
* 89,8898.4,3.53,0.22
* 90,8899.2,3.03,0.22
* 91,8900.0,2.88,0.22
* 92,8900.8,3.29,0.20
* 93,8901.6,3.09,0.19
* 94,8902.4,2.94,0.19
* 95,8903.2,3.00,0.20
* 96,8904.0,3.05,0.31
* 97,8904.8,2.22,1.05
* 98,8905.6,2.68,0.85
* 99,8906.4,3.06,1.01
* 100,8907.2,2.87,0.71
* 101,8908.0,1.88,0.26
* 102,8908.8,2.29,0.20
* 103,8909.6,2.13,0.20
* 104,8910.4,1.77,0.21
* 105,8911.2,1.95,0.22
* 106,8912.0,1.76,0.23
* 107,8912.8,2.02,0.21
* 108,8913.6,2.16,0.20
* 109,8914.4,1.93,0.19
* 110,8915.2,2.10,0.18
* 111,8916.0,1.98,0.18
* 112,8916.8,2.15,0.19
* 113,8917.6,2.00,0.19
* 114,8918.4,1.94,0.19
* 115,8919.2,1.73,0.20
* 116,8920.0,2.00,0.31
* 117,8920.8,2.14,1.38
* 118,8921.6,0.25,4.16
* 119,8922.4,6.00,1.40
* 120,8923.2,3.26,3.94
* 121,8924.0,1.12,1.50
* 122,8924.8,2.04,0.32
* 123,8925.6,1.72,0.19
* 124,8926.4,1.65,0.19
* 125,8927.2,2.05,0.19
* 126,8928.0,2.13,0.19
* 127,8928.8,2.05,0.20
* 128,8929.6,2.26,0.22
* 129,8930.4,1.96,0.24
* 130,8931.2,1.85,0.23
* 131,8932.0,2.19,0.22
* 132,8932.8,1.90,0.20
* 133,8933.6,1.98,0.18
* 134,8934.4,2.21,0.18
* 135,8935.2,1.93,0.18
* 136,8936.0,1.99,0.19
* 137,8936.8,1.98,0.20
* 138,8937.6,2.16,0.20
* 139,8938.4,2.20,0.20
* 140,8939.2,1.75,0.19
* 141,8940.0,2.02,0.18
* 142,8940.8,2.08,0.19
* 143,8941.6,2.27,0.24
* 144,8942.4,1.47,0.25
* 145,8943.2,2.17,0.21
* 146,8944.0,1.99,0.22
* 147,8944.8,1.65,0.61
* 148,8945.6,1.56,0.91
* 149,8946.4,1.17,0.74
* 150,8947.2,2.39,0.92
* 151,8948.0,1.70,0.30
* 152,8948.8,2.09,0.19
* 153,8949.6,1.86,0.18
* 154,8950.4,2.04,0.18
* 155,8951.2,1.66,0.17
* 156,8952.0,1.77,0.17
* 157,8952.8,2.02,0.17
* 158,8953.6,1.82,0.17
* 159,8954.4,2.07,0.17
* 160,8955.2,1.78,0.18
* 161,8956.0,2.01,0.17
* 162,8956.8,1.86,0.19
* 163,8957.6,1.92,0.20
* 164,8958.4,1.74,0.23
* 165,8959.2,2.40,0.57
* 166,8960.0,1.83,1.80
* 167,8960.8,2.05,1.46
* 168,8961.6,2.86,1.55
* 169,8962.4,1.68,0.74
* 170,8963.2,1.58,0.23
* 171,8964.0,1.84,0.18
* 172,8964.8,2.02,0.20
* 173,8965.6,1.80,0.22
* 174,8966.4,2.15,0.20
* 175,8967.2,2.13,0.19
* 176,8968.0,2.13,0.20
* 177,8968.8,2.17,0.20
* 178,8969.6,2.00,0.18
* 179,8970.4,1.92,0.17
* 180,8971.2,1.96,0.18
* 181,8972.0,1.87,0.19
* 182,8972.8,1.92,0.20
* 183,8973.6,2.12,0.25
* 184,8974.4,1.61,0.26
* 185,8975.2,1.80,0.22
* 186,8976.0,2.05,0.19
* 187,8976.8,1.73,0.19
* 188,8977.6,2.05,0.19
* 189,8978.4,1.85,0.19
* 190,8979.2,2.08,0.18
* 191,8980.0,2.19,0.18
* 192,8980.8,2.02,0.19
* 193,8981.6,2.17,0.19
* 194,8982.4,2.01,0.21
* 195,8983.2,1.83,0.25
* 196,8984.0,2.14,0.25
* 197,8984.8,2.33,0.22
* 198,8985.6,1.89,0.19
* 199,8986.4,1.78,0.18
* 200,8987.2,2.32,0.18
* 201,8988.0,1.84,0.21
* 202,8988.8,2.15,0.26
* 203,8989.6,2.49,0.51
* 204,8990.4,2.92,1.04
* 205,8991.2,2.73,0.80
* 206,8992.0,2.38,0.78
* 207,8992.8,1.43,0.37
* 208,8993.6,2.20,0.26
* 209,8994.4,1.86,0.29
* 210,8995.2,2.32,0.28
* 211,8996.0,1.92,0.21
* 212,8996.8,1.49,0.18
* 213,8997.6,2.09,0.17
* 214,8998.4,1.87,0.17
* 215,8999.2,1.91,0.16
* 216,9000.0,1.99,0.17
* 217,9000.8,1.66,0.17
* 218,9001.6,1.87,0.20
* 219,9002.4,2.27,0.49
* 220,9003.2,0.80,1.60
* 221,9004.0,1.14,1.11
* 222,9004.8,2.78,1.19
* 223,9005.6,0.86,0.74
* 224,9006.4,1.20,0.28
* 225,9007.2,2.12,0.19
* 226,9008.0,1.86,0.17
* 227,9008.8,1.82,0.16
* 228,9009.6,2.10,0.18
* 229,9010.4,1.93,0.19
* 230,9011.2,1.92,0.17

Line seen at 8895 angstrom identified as [N II]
